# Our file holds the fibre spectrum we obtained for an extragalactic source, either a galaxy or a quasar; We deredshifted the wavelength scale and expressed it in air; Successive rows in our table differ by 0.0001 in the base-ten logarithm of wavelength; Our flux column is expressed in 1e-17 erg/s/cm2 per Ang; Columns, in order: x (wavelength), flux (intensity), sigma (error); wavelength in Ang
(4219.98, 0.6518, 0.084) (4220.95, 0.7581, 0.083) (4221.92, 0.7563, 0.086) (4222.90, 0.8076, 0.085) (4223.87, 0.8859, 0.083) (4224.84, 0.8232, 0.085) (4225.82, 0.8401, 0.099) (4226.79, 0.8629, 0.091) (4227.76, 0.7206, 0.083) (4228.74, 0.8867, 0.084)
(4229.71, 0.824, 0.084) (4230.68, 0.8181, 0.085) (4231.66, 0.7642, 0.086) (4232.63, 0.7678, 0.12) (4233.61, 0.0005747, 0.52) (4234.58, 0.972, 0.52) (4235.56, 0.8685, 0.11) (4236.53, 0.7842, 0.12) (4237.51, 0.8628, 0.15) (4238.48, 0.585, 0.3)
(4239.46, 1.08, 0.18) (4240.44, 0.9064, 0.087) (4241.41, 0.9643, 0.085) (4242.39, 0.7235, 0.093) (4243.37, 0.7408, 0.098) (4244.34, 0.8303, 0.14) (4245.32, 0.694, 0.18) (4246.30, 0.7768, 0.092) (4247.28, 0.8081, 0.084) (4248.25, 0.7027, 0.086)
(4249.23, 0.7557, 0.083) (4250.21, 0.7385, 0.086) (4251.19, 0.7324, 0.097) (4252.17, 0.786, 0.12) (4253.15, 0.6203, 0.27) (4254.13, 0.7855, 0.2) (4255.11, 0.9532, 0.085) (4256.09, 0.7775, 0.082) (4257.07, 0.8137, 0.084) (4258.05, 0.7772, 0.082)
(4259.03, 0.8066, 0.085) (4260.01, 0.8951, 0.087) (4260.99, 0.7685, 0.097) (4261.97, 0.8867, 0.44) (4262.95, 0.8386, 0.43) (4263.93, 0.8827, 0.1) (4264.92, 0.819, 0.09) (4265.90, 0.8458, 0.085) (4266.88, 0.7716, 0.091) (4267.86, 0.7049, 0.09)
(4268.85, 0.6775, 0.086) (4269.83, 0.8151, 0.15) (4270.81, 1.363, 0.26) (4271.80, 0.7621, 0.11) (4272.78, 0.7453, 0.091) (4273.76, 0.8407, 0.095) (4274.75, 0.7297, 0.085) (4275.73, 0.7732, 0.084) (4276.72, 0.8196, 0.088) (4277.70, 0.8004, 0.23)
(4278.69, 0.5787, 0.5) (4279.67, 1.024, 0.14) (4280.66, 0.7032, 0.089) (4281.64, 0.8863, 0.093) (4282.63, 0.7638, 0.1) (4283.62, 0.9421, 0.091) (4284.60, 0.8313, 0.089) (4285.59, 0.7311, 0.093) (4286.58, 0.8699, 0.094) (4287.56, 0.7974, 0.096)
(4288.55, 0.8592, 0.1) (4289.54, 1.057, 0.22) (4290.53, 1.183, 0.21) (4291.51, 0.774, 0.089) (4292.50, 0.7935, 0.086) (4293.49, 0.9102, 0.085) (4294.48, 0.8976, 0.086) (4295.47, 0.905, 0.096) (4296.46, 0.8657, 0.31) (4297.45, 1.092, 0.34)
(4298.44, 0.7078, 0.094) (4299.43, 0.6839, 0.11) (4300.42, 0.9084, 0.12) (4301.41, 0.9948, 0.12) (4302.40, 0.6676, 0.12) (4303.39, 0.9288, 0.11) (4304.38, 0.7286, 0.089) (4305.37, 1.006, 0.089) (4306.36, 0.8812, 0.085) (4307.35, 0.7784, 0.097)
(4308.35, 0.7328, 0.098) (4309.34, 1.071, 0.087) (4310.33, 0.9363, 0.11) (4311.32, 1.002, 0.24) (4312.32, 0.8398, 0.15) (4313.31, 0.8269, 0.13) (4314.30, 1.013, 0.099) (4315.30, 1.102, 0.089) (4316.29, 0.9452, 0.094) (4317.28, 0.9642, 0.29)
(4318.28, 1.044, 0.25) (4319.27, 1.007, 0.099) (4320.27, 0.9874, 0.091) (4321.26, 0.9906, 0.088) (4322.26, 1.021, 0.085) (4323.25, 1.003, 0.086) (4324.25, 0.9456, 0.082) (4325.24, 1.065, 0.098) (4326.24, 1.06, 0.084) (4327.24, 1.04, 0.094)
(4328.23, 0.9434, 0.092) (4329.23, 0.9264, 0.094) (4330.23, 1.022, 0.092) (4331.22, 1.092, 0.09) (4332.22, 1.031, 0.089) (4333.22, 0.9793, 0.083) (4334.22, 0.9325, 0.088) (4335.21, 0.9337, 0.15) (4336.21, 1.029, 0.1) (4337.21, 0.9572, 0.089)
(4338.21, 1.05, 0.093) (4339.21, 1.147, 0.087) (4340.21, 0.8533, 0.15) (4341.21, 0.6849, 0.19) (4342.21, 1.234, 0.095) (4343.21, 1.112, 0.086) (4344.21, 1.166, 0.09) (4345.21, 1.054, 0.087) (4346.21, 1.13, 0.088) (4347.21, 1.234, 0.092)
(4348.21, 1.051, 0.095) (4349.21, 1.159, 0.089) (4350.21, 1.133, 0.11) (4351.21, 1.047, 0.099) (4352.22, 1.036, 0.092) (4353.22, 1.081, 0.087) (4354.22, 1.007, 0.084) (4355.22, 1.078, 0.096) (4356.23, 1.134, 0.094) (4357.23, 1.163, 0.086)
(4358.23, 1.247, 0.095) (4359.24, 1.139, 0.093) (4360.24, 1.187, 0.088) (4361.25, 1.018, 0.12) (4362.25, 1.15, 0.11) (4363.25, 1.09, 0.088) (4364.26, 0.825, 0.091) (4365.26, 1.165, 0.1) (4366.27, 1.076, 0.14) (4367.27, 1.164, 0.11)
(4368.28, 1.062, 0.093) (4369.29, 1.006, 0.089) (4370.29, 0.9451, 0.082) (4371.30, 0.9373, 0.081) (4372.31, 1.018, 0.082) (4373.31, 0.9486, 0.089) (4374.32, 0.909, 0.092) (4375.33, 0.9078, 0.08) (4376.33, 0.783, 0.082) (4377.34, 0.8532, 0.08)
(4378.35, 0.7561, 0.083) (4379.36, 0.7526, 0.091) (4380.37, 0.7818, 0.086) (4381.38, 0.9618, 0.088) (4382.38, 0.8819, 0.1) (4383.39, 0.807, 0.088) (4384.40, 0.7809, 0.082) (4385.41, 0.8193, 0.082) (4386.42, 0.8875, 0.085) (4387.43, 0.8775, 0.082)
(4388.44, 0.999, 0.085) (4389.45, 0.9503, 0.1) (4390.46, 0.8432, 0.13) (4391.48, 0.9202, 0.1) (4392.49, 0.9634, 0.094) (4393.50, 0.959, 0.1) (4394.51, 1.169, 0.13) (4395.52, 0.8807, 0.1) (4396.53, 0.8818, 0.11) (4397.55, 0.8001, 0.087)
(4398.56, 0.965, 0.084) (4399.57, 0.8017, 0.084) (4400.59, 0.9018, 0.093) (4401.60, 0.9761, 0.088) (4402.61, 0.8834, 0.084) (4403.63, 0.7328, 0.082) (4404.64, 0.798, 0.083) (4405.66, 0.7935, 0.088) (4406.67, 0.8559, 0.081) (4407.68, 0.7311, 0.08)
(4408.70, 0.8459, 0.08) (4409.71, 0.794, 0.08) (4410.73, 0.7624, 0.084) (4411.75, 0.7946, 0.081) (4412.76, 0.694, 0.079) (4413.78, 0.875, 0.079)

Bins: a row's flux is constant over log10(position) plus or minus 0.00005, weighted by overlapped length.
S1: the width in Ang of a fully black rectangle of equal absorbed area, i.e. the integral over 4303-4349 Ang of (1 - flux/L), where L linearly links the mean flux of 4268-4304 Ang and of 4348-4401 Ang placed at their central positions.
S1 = -4.2 Ang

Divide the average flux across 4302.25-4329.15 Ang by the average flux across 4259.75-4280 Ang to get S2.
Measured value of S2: 1.2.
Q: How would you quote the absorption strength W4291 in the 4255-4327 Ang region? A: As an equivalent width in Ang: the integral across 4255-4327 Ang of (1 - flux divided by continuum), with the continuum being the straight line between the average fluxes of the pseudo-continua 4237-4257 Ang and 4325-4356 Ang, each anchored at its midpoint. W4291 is 2.3 Ang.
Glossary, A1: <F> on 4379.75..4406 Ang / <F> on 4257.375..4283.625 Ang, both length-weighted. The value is 1.08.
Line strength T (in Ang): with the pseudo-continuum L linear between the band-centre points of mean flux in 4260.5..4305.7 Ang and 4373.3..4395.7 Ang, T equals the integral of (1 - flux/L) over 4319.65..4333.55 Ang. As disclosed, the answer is -2.3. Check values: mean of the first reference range 0.846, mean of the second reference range 0.885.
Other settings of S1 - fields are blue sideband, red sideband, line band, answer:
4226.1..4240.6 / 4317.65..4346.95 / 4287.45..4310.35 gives 1.3 Ang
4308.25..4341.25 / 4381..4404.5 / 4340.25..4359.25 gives -2.8 Ang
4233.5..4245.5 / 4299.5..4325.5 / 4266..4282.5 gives 0.9 Ang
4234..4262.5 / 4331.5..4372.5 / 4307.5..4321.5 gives 0.2 Ang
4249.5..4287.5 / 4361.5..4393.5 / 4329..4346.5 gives -2.6 Ang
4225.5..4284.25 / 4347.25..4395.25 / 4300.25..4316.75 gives -0.3 Ang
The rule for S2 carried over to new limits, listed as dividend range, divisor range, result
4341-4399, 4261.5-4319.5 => 1.14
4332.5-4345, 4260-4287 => 1.23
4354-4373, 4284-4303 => 1.23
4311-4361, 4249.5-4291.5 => 1.25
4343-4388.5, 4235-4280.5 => 1.24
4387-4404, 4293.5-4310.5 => 1.05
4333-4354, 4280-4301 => 1.21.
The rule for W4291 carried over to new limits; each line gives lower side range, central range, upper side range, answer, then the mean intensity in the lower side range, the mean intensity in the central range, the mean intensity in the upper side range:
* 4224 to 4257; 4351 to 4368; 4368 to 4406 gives -4.38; 0.782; 1.09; 0.891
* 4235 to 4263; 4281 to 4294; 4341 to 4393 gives -0.12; 0.802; 0.875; 1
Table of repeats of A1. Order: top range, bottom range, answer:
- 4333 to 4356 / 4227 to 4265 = 1.33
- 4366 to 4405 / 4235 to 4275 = 1.12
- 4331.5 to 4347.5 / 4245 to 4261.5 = 1.33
